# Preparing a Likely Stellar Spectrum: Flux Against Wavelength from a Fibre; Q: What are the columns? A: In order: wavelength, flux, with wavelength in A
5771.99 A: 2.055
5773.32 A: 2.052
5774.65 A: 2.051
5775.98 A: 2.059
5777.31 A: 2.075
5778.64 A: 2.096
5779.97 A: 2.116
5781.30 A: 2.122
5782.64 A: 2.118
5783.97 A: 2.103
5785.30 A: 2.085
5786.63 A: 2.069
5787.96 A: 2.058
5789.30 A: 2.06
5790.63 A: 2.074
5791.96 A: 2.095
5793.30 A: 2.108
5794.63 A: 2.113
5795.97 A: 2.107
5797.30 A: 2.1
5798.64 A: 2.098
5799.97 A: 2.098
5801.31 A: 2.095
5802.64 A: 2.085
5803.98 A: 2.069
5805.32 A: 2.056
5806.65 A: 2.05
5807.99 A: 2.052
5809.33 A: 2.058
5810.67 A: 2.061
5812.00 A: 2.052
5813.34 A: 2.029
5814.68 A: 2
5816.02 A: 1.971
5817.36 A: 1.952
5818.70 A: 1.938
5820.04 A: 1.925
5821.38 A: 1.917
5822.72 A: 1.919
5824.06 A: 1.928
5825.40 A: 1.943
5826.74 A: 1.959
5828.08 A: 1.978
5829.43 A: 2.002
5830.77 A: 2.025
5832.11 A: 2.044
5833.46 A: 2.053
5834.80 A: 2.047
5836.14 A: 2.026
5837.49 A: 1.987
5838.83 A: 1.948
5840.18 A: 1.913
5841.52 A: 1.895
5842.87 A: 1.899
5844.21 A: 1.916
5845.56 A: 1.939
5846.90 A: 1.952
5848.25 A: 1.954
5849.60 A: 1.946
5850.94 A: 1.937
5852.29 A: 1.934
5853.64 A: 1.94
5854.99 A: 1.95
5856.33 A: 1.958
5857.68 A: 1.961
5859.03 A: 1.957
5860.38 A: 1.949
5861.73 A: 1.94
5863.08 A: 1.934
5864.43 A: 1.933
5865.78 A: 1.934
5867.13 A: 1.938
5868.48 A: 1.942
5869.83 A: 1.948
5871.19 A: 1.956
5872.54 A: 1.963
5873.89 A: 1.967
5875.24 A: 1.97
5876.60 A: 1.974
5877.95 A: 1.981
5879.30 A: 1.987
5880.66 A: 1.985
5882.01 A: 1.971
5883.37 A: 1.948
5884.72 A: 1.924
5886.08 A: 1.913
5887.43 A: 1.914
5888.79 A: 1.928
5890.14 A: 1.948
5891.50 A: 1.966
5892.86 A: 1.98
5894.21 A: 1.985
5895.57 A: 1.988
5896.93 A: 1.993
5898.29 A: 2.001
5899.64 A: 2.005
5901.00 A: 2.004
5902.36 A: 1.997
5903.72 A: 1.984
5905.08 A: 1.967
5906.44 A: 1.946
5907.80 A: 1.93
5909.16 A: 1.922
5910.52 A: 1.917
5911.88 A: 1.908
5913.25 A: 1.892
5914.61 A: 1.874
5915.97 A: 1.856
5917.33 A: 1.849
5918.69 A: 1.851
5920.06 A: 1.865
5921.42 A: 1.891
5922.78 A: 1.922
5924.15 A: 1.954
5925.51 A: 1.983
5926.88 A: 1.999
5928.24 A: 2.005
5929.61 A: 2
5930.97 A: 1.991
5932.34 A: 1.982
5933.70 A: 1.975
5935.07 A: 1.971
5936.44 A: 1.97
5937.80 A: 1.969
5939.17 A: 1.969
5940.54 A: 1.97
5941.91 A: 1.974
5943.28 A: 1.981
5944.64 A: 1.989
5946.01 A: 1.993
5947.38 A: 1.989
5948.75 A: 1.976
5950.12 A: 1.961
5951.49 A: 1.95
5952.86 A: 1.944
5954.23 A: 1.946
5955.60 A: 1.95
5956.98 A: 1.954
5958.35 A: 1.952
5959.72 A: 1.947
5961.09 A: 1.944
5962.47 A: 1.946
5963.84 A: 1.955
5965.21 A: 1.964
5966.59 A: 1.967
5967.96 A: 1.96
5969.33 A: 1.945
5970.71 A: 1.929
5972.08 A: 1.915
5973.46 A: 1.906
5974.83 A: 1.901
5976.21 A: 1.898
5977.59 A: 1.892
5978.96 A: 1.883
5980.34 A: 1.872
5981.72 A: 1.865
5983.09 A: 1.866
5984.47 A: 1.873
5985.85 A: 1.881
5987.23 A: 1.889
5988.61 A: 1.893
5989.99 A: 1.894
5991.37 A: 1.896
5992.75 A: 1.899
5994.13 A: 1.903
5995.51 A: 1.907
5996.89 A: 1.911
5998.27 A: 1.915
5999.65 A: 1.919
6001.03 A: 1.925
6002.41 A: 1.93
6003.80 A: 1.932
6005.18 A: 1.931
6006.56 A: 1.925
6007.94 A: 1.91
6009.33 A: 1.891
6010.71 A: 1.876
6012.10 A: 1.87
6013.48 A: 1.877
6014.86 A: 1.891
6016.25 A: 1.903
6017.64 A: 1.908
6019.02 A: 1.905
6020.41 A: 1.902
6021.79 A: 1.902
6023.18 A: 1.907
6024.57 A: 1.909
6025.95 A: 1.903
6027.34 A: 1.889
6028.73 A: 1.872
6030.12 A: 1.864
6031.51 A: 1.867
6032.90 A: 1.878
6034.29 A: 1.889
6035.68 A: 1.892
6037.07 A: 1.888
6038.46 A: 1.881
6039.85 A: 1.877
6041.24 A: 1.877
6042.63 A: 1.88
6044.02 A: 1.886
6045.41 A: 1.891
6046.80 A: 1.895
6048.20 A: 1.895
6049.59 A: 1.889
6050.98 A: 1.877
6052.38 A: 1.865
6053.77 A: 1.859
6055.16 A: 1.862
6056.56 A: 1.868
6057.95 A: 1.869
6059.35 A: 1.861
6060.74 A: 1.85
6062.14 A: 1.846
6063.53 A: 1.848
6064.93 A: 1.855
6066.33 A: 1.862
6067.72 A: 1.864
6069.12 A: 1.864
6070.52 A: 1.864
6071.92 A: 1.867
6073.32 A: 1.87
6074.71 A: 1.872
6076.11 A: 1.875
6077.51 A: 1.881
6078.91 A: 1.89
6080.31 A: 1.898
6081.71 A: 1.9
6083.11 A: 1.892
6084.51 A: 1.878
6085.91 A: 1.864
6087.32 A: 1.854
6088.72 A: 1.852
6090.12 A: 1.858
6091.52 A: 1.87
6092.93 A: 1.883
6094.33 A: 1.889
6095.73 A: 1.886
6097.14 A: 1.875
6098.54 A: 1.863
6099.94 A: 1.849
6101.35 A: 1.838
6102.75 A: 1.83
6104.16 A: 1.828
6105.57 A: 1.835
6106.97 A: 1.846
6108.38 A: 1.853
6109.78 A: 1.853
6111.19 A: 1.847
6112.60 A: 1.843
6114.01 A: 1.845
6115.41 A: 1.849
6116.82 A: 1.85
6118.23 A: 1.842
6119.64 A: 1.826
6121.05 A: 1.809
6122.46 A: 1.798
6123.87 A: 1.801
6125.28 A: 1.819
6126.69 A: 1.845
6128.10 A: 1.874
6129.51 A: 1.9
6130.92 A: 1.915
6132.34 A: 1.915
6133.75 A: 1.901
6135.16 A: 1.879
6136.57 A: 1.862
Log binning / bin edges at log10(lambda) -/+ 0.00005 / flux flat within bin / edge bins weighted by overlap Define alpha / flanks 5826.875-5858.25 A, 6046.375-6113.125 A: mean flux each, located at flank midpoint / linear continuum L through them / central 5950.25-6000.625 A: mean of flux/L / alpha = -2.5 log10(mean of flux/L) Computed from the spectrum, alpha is 0.00 mag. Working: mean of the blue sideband 1.97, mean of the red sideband 1.87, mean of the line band 1.92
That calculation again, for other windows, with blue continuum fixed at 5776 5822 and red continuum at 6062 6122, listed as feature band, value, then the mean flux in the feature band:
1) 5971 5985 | 0.03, 1.89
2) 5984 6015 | 0.01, 1.9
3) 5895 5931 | 0.02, 1.94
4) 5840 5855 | 0.05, 1.93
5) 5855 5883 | 0.03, 1.96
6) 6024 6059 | 0.01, 1.88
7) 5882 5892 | 0.03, 1.94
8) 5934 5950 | -0.01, 1.98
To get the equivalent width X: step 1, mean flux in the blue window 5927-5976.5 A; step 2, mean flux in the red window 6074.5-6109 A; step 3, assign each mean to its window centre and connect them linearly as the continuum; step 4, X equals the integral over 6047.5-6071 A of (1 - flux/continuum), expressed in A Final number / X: 0.3 A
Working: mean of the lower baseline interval 1.96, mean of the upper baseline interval 1.87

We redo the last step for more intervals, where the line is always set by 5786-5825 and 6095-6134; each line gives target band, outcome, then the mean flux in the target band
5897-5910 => 0.04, 1.97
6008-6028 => 0.14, 1.9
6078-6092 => -0.05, 1.88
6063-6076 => 0.10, 1.86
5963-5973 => -0.04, 1.95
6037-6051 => 0.06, 1.89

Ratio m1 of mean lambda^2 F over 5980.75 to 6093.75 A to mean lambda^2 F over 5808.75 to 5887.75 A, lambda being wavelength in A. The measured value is 1.02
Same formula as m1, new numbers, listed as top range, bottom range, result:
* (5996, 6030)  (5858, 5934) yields 1.02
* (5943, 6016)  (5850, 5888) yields 1.02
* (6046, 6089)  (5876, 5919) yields 1.02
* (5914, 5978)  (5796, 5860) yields 1.02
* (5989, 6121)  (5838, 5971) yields 1.01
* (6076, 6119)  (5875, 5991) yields 1.01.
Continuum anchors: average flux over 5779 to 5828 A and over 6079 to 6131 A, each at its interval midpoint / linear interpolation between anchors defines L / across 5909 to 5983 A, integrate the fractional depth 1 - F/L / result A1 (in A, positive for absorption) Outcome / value 0.58 A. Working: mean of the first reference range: 2.04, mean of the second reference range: 1.86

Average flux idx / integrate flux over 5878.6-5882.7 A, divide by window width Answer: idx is 1.98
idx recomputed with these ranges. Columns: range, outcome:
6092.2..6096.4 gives 1.89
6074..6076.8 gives 1.88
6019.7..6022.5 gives 1.9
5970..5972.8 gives 1.92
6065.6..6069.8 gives 1.86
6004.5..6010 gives 1.91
